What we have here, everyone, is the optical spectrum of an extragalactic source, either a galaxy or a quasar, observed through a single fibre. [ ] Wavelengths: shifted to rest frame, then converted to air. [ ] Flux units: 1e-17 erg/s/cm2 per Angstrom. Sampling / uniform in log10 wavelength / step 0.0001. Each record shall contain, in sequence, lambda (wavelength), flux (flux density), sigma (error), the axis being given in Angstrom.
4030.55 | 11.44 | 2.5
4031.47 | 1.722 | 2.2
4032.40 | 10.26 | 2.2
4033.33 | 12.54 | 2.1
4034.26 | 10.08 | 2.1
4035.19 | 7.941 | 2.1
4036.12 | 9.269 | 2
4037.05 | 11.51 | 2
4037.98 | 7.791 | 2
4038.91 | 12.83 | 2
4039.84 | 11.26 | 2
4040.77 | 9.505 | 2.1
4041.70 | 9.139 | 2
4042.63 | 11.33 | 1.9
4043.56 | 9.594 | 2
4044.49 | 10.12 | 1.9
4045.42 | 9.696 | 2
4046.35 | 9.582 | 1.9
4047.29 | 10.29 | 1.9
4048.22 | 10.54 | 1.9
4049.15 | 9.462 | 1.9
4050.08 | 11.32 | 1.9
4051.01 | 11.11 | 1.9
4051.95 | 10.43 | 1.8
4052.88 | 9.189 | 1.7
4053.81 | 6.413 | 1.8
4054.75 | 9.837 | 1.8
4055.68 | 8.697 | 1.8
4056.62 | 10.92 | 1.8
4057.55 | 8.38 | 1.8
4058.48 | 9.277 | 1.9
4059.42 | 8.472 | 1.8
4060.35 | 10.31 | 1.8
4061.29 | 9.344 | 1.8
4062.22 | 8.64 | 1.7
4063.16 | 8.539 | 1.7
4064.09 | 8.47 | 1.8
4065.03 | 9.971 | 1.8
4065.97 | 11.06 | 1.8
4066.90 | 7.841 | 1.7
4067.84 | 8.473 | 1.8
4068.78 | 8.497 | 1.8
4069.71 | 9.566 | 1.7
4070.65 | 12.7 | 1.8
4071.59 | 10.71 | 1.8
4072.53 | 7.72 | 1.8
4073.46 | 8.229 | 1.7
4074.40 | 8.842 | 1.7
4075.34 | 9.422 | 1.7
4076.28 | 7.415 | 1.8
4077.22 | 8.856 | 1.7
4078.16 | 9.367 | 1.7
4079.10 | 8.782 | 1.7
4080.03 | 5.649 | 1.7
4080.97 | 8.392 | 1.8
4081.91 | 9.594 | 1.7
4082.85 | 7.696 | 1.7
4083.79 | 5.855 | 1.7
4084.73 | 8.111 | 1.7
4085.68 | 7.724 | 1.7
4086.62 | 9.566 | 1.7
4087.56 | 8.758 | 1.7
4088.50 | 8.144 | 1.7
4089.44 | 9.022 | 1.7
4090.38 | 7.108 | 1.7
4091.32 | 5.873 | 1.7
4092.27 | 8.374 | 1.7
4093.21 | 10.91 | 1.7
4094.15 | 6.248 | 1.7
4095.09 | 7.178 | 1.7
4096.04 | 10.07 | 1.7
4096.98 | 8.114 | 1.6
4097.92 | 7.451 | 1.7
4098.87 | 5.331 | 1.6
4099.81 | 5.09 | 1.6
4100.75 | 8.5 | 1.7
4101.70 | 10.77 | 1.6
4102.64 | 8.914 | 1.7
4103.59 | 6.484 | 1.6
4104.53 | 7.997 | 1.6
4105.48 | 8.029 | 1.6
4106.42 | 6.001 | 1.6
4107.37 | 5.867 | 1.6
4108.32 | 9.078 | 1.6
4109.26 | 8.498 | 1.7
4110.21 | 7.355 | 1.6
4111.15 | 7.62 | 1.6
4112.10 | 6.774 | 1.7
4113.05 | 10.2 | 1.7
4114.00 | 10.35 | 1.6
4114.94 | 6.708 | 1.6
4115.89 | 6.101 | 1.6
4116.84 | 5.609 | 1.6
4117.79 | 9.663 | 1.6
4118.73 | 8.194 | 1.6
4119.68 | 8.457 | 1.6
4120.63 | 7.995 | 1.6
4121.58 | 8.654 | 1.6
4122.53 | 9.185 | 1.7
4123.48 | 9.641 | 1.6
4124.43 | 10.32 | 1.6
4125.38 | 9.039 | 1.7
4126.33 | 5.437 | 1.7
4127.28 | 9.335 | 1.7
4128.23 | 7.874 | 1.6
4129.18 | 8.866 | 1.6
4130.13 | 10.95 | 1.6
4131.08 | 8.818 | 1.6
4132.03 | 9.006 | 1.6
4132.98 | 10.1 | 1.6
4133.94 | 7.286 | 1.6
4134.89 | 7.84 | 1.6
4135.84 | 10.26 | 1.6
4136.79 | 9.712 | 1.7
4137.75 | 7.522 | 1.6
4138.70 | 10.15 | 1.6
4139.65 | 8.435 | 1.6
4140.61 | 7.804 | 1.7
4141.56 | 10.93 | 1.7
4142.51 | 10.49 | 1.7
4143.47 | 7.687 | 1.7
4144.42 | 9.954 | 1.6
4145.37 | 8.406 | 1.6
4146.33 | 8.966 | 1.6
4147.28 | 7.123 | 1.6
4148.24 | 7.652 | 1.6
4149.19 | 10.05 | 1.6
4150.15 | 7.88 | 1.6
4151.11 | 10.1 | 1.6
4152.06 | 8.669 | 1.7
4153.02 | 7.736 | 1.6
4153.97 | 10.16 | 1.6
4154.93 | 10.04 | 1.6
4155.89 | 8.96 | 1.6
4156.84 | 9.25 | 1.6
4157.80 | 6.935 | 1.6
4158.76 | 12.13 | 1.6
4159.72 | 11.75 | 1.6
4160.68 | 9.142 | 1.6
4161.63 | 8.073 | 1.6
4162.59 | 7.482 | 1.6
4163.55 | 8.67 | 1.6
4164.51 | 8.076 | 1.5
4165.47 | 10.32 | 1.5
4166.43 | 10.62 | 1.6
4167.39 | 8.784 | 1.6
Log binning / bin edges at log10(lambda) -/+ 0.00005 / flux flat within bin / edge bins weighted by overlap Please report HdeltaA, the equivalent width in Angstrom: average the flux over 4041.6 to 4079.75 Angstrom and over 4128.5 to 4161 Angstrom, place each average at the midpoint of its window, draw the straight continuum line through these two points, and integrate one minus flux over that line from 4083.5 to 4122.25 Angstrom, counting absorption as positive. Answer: 5.8 Angstrom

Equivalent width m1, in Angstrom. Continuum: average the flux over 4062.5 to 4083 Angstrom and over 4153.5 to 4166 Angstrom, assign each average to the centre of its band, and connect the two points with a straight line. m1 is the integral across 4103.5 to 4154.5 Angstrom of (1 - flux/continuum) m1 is 3.6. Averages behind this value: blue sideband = 8.92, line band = 8.52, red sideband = 9.31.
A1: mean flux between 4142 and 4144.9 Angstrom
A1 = 9.41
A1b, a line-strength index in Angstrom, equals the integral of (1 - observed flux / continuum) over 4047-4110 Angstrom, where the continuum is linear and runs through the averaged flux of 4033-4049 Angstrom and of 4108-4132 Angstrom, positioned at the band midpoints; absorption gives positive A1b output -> 5.0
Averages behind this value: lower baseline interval 10.1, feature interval 8.61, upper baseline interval 8.44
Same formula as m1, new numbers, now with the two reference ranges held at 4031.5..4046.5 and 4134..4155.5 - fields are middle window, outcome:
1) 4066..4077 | 0.58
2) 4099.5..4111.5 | 2.02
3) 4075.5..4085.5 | 1.60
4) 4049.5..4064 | 0.58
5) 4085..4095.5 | 1.51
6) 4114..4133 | 1.32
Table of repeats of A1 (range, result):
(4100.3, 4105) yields 8.53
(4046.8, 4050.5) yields 10.4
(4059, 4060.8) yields 9.43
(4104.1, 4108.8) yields 7.39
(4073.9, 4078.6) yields 8.76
